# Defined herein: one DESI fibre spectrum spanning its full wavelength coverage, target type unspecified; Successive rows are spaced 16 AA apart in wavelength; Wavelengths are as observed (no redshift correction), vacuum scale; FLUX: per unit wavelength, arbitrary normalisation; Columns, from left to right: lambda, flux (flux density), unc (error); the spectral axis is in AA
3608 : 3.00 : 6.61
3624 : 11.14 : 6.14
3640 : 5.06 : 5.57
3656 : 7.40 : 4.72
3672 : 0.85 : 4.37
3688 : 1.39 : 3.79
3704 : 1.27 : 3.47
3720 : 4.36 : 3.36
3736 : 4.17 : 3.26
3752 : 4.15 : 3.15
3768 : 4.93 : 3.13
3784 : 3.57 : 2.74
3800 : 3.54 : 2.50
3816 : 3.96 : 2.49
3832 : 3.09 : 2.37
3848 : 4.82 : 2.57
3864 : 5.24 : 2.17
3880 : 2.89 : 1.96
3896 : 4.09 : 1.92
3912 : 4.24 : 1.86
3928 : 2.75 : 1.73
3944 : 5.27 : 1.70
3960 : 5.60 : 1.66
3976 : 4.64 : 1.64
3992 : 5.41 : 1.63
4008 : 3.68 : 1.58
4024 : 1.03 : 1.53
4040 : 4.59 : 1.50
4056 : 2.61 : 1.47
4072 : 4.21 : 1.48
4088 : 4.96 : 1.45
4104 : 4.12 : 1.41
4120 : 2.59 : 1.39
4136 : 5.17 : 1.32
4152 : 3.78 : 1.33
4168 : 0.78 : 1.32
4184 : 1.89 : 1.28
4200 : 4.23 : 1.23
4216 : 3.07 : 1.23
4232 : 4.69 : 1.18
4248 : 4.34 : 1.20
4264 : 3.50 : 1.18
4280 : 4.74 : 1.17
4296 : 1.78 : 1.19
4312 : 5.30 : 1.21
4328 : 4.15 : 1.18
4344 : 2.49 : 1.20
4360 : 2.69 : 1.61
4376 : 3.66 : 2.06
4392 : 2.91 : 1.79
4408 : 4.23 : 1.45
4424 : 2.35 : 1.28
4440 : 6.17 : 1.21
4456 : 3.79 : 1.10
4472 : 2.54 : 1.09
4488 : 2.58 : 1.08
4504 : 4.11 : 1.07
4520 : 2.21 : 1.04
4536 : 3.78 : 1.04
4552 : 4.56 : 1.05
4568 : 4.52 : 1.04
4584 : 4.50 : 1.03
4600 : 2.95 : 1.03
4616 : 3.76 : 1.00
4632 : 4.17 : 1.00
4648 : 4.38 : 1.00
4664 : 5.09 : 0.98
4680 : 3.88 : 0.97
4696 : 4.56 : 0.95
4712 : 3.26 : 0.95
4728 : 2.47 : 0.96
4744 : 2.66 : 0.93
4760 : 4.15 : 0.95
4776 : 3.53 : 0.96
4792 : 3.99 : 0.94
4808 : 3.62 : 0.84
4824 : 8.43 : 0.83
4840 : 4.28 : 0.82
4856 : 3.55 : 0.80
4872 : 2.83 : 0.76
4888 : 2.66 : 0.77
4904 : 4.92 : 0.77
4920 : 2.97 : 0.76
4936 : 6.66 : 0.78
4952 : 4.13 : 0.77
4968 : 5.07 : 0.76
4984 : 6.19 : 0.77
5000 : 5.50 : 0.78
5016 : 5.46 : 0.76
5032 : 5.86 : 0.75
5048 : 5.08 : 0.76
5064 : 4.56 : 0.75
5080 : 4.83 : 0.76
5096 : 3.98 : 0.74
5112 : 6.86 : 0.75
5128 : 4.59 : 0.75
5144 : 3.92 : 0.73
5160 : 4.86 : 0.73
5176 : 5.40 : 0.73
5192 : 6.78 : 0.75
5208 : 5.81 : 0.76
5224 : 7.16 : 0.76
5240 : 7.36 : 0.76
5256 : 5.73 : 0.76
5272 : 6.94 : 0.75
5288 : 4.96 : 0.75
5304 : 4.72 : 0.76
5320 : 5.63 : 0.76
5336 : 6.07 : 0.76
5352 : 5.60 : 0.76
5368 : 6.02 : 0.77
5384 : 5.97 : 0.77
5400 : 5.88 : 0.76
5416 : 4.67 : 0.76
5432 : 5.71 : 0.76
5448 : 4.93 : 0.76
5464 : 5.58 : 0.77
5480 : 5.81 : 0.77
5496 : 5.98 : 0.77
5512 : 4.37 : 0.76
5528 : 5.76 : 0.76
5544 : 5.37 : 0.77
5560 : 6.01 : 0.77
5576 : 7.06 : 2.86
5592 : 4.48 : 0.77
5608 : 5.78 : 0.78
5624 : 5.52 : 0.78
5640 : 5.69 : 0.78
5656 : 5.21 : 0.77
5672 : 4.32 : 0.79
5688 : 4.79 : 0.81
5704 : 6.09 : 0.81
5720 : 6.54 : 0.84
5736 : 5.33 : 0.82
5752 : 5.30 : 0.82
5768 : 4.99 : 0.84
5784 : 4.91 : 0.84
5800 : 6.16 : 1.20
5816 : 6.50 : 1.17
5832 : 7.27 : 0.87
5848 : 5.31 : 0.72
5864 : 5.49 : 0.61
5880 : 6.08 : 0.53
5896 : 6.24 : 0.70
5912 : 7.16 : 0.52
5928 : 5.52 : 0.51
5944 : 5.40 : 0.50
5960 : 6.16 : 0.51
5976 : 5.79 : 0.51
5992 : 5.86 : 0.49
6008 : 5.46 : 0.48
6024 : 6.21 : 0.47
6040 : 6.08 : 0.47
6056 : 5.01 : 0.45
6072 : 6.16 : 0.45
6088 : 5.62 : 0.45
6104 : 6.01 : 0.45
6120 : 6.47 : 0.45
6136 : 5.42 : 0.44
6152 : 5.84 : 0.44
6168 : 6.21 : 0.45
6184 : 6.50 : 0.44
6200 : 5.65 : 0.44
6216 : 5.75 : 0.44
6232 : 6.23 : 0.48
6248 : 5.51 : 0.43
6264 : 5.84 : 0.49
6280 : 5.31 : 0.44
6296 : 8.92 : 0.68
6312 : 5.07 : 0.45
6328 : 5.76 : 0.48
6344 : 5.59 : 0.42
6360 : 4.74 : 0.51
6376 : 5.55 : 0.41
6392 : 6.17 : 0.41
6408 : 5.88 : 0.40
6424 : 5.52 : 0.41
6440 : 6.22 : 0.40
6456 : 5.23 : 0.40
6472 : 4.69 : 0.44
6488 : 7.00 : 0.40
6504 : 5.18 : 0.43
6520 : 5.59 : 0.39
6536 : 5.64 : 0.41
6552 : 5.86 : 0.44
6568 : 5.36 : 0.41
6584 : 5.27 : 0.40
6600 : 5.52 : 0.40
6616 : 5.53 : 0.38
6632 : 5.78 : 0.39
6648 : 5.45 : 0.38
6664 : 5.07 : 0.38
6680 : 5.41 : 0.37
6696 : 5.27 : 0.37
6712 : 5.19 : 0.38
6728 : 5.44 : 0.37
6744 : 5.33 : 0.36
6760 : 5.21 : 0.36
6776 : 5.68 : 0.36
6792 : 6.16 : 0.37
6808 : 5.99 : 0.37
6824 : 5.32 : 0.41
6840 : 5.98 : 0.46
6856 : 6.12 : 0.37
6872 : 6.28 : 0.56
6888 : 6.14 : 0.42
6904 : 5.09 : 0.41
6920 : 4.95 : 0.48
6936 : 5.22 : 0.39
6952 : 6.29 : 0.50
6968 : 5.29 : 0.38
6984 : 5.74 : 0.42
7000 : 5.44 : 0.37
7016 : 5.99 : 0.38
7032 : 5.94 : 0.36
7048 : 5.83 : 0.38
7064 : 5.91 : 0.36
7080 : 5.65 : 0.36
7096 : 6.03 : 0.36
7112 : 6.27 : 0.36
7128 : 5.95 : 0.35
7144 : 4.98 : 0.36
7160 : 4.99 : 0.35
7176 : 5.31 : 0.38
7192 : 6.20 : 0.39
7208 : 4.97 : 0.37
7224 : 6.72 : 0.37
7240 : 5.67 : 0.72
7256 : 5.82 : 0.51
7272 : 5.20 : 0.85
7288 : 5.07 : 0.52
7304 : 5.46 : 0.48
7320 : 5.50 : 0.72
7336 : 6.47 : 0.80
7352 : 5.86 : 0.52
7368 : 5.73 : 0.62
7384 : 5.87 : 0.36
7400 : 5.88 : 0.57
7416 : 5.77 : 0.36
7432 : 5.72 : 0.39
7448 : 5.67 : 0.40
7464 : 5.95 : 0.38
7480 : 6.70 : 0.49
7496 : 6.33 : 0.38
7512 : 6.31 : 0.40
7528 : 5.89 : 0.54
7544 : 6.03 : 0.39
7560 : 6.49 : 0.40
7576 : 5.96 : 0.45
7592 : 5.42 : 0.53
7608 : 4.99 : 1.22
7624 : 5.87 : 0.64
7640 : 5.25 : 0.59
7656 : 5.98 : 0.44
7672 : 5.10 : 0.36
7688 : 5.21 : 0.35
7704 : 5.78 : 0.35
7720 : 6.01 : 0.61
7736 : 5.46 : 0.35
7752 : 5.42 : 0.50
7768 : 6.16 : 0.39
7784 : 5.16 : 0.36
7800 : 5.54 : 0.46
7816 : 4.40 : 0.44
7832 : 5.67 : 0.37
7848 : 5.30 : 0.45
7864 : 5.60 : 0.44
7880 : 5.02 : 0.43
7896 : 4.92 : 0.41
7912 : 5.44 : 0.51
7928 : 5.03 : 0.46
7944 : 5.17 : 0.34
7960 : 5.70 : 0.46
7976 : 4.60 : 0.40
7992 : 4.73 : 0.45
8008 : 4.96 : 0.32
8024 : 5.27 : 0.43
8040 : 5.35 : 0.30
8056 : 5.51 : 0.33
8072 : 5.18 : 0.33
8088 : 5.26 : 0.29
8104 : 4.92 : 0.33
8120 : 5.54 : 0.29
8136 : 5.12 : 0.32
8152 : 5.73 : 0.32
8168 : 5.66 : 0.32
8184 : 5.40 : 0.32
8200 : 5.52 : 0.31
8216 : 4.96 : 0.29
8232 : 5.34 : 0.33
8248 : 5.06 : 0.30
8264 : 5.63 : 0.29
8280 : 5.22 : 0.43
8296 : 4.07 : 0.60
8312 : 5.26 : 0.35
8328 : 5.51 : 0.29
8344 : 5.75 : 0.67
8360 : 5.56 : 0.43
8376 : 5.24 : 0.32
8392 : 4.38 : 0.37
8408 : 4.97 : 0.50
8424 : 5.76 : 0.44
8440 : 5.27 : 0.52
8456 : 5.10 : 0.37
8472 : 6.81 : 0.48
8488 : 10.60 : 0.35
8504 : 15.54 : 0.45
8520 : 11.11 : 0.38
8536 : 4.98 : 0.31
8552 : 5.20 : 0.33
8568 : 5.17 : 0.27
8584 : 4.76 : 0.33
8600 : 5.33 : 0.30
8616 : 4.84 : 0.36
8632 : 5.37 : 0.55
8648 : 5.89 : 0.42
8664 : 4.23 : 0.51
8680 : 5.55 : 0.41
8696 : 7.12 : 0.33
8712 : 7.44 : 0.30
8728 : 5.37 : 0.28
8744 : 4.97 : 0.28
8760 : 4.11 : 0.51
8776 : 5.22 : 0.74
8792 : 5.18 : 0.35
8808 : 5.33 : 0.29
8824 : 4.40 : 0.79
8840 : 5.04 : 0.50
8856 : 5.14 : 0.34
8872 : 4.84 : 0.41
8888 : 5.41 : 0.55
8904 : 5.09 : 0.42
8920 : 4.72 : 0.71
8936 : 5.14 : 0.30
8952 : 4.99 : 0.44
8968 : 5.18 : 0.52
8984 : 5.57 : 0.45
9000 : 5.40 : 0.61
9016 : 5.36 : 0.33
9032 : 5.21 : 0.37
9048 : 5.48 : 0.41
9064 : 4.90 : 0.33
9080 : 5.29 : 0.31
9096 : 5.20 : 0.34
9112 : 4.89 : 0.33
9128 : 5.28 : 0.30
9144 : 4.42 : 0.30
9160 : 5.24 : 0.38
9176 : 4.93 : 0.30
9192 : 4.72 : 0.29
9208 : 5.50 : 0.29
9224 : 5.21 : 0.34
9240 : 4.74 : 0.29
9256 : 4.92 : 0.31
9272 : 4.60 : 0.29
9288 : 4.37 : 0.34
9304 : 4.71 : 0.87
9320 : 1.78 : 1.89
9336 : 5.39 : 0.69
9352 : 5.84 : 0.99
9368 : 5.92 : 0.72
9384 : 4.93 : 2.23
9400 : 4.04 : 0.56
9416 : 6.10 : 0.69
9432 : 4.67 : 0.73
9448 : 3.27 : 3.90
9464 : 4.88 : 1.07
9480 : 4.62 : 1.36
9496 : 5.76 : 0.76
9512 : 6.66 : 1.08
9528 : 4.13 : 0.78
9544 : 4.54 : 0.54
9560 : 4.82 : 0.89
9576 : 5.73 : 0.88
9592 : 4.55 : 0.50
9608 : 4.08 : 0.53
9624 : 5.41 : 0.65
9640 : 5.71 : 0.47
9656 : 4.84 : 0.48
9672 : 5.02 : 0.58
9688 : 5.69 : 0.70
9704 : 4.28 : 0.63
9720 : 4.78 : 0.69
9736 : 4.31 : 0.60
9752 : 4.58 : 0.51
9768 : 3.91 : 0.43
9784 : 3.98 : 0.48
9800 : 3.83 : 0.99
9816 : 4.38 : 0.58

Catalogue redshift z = 0.294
